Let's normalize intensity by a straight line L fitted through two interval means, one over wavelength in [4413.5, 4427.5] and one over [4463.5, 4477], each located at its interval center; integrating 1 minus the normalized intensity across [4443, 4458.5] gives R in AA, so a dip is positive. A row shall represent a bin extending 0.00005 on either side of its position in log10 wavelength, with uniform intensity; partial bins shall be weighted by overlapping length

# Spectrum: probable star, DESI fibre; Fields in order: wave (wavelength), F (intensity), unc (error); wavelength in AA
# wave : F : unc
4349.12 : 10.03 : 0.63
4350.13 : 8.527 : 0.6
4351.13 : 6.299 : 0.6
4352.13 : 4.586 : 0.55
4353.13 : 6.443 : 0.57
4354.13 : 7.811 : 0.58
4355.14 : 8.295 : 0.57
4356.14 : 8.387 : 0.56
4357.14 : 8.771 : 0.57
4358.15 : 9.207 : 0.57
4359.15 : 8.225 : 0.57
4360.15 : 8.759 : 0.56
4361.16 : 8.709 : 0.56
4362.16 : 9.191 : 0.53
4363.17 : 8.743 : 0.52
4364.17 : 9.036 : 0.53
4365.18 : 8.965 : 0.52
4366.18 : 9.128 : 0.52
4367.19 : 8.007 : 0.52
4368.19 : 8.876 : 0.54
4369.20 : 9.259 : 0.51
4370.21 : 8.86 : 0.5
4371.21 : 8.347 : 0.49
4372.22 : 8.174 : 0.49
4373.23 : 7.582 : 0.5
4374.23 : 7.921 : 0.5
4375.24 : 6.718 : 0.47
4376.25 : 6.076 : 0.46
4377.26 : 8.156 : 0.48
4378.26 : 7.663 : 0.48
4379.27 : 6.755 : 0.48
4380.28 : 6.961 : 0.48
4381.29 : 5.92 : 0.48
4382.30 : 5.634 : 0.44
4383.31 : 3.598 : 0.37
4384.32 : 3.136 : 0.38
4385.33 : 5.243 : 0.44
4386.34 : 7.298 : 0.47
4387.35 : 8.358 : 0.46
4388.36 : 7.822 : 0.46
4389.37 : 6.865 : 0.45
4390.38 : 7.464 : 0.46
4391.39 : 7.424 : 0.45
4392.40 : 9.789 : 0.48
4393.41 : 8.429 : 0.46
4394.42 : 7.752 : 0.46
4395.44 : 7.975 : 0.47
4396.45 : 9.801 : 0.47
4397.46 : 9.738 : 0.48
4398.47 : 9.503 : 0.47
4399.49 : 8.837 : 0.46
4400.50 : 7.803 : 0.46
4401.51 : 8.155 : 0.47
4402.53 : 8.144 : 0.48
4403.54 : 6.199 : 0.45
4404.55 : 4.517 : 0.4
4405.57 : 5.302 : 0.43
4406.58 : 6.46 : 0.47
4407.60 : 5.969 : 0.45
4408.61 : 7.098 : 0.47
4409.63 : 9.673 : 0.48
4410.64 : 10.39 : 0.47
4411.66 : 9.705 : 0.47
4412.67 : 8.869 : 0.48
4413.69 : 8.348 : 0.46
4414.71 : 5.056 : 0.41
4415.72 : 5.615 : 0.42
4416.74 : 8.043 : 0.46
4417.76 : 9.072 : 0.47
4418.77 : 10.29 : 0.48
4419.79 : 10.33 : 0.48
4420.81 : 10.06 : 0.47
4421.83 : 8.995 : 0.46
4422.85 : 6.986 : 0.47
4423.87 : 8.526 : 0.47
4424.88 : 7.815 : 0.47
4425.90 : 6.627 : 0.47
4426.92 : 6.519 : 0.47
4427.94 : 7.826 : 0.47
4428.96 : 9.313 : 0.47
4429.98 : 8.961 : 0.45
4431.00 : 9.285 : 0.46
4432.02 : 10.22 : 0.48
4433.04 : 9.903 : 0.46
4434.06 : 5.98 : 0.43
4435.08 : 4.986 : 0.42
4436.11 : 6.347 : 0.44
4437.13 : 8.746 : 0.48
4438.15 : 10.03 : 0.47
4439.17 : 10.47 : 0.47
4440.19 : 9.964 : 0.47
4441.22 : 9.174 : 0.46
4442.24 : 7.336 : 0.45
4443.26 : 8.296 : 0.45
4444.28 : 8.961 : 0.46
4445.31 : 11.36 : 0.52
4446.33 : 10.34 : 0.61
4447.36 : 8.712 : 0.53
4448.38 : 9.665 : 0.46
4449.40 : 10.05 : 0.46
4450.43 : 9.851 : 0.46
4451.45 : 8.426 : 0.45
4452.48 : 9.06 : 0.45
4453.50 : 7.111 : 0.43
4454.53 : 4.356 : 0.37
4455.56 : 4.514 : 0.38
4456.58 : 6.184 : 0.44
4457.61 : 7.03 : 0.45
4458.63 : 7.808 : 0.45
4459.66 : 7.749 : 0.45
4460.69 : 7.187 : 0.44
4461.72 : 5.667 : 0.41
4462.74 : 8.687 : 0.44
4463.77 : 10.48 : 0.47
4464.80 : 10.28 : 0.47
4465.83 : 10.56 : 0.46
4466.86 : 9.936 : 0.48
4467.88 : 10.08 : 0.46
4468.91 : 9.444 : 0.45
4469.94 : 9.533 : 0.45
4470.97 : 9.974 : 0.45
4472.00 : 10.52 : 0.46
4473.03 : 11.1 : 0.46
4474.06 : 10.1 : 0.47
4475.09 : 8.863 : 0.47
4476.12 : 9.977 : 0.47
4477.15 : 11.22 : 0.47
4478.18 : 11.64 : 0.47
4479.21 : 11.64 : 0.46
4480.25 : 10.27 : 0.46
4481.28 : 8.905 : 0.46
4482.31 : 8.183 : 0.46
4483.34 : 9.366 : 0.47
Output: 1.7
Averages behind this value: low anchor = 8.01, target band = 8.25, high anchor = 10.1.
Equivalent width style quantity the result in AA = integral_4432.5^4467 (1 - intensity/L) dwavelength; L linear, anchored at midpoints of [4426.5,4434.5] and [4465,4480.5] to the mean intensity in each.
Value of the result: 3.6 AA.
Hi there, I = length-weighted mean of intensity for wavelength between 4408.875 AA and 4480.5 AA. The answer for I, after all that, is 8.79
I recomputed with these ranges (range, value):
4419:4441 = 8.5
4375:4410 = 7.2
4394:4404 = 8.4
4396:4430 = 8.06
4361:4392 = 7.47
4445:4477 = 8.87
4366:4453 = 8.06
